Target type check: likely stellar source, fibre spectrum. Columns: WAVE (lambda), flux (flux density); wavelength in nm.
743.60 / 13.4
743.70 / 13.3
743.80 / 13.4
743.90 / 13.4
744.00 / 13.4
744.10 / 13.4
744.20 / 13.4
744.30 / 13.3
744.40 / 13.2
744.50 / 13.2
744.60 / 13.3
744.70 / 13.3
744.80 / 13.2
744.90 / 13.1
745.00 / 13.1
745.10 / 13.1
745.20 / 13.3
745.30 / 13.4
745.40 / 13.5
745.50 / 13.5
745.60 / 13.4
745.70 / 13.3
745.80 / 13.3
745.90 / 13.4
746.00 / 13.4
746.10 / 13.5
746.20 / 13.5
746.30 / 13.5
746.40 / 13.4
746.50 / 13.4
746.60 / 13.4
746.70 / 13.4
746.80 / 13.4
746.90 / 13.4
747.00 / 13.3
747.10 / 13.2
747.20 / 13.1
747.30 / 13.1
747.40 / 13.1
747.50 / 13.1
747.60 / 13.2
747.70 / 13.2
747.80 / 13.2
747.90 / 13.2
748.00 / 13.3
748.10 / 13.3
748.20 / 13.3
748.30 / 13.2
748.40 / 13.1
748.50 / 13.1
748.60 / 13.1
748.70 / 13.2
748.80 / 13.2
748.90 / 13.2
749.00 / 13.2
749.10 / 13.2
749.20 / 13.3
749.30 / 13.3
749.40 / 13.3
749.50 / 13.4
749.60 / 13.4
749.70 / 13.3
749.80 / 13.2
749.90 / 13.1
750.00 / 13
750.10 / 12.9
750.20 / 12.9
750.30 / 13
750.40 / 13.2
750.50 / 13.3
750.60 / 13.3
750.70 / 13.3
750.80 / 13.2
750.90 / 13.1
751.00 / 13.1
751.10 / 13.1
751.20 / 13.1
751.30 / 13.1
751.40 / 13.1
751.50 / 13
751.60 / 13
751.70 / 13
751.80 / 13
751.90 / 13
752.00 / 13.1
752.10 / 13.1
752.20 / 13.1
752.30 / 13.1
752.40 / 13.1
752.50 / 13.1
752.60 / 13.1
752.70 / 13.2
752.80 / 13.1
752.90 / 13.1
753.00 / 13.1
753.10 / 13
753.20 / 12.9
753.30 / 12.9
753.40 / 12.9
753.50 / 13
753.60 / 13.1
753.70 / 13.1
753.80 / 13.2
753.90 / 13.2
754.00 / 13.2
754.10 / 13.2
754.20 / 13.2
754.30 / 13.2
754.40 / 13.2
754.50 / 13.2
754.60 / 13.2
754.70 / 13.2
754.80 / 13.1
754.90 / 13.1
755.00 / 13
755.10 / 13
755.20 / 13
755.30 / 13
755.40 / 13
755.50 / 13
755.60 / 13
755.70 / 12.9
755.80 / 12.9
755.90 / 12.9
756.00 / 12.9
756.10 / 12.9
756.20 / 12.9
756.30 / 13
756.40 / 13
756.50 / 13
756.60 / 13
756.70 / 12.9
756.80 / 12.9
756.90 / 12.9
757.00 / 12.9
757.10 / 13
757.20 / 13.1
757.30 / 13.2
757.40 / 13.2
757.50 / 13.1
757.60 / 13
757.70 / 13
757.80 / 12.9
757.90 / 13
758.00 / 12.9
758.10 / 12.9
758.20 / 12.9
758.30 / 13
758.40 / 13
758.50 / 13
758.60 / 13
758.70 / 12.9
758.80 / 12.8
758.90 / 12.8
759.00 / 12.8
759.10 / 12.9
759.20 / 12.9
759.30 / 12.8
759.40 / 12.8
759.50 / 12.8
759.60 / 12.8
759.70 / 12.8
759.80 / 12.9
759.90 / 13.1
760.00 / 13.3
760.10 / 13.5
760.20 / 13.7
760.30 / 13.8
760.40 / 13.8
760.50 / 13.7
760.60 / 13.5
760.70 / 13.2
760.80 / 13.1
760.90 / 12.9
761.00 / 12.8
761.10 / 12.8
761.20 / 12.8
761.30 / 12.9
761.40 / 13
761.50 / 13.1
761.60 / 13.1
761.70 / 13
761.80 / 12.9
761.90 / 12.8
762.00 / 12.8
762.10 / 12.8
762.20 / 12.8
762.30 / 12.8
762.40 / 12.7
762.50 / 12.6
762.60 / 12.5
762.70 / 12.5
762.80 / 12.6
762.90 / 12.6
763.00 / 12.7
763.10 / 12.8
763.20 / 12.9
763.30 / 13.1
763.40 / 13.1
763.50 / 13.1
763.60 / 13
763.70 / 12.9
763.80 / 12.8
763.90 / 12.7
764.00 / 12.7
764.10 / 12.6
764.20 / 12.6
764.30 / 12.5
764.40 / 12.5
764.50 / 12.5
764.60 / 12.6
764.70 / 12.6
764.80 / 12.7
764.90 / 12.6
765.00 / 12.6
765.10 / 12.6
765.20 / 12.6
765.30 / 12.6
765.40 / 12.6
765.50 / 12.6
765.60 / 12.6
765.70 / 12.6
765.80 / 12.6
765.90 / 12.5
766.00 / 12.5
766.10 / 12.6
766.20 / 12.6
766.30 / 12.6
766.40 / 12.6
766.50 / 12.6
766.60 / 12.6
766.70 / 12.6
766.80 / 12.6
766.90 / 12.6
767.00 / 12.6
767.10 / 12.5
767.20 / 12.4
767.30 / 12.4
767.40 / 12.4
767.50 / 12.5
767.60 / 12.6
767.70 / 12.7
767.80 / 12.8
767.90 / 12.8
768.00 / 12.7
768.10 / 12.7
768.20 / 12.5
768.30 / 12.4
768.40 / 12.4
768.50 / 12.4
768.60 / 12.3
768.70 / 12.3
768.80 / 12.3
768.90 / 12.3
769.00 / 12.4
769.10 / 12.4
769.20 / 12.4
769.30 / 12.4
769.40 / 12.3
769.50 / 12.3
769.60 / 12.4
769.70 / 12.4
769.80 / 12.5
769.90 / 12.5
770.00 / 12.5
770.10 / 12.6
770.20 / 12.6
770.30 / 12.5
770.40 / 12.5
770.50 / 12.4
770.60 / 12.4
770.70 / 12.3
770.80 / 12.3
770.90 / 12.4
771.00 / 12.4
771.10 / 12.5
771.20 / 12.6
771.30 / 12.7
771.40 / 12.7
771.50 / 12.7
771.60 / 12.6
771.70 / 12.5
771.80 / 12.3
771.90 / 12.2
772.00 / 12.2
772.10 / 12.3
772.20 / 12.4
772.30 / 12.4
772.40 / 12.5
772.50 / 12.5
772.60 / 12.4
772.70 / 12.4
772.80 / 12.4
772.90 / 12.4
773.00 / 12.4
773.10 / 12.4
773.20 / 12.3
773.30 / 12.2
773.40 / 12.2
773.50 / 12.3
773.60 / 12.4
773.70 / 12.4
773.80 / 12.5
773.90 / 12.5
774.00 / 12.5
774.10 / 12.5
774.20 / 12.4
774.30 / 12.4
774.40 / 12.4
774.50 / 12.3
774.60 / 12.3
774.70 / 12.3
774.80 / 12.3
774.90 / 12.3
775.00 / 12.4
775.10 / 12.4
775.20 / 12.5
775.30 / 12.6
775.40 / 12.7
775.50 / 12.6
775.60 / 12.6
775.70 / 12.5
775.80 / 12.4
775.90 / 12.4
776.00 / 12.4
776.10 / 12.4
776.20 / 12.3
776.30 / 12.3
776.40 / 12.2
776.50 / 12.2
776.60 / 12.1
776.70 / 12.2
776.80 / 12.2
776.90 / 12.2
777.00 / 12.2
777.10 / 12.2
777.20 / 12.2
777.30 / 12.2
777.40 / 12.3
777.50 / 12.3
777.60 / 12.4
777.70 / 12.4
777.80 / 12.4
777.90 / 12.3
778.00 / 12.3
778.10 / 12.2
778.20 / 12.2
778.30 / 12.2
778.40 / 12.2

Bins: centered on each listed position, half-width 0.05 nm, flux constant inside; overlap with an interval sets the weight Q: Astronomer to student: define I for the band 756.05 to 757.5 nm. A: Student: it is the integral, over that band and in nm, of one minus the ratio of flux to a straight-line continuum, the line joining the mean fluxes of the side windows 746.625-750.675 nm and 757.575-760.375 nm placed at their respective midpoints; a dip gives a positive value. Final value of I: 0.01 nm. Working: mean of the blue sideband 13.2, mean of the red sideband 13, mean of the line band 13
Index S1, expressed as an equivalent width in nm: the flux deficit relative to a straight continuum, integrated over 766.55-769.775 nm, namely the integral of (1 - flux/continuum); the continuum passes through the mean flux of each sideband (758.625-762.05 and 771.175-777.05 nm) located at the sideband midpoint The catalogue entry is 0.05 nm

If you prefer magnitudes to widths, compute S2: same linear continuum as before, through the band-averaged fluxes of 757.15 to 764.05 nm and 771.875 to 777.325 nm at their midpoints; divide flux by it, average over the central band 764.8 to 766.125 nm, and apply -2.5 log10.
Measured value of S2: 0.014 mag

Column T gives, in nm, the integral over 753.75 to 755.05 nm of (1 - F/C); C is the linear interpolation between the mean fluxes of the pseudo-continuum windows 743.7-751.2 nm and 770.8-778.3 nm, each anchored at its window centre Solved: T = -0.01 nm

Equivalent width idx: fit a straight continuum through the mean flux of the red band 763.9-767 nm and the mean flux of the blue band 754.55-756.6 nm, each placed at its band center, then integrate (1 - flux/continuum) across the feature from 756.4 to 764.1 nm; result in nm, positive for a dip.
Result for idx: -0.09 nm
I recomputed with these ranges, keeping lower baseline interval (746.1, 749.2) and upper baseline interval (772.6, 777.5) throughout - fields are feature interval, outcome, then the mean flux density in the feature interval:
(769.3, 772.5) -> 0.01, 12.4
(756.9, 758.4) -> -0.01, 13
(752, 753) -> 0.00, 13.1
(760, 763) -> -0.05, 13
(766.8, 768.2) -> 0.00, 12.6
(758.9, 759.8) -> 0.00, 12.8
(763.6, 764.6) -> 0.00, 12.7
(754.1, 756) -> -0.01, 13.1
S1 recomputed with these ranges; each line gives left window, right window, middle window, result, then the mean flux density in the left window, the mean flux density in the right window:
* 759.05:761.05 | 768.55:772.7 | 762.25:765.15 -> 0.04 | 13.2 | 12.4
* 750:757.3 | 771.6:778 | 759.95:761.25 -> -0.05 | 13.1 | 12.4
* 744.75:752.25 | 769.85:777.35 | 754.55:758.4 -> -0.01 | 13.2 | 12.4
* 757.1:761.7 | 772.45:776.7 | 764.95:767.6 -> 0.04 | 13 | 12.4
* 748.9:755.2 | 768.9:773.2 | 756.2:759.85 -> -0.01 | 13.1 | 12.4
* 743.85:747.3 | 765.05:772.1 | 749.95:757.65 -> -0.02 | 13.3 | 12.5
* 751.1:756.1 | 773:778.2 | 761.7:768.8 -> 0.03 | 13.1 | 12.4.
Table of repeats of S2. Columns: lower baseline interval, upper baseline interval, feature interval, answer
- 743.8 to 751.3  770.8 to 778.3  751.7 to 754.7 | 0.00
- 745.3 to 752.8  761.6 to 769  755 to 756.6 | 0.00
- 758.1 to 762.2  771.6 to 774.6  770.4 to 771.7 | 0.00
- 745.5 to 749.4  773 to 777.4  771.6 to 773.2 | 0.01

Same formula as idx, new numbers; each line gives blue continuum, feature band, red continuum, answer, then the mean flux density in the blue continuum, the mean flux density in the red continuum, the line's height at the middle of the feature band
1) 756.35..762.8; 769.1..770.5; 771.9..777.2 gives 0.01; 13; 12.4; 12.6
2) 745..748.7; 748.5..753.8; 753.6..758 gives 0.02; 13.3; 13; 13.2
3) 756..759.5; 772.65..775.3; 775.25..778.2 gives 0.01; 12.9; 12.3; 12.4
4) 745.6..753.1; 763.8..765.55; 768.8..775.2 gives 0.01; 13.2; 12.4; 12.7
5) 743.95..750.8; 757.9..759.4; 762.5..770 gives -0.01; 13.3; 12.6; 12.9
